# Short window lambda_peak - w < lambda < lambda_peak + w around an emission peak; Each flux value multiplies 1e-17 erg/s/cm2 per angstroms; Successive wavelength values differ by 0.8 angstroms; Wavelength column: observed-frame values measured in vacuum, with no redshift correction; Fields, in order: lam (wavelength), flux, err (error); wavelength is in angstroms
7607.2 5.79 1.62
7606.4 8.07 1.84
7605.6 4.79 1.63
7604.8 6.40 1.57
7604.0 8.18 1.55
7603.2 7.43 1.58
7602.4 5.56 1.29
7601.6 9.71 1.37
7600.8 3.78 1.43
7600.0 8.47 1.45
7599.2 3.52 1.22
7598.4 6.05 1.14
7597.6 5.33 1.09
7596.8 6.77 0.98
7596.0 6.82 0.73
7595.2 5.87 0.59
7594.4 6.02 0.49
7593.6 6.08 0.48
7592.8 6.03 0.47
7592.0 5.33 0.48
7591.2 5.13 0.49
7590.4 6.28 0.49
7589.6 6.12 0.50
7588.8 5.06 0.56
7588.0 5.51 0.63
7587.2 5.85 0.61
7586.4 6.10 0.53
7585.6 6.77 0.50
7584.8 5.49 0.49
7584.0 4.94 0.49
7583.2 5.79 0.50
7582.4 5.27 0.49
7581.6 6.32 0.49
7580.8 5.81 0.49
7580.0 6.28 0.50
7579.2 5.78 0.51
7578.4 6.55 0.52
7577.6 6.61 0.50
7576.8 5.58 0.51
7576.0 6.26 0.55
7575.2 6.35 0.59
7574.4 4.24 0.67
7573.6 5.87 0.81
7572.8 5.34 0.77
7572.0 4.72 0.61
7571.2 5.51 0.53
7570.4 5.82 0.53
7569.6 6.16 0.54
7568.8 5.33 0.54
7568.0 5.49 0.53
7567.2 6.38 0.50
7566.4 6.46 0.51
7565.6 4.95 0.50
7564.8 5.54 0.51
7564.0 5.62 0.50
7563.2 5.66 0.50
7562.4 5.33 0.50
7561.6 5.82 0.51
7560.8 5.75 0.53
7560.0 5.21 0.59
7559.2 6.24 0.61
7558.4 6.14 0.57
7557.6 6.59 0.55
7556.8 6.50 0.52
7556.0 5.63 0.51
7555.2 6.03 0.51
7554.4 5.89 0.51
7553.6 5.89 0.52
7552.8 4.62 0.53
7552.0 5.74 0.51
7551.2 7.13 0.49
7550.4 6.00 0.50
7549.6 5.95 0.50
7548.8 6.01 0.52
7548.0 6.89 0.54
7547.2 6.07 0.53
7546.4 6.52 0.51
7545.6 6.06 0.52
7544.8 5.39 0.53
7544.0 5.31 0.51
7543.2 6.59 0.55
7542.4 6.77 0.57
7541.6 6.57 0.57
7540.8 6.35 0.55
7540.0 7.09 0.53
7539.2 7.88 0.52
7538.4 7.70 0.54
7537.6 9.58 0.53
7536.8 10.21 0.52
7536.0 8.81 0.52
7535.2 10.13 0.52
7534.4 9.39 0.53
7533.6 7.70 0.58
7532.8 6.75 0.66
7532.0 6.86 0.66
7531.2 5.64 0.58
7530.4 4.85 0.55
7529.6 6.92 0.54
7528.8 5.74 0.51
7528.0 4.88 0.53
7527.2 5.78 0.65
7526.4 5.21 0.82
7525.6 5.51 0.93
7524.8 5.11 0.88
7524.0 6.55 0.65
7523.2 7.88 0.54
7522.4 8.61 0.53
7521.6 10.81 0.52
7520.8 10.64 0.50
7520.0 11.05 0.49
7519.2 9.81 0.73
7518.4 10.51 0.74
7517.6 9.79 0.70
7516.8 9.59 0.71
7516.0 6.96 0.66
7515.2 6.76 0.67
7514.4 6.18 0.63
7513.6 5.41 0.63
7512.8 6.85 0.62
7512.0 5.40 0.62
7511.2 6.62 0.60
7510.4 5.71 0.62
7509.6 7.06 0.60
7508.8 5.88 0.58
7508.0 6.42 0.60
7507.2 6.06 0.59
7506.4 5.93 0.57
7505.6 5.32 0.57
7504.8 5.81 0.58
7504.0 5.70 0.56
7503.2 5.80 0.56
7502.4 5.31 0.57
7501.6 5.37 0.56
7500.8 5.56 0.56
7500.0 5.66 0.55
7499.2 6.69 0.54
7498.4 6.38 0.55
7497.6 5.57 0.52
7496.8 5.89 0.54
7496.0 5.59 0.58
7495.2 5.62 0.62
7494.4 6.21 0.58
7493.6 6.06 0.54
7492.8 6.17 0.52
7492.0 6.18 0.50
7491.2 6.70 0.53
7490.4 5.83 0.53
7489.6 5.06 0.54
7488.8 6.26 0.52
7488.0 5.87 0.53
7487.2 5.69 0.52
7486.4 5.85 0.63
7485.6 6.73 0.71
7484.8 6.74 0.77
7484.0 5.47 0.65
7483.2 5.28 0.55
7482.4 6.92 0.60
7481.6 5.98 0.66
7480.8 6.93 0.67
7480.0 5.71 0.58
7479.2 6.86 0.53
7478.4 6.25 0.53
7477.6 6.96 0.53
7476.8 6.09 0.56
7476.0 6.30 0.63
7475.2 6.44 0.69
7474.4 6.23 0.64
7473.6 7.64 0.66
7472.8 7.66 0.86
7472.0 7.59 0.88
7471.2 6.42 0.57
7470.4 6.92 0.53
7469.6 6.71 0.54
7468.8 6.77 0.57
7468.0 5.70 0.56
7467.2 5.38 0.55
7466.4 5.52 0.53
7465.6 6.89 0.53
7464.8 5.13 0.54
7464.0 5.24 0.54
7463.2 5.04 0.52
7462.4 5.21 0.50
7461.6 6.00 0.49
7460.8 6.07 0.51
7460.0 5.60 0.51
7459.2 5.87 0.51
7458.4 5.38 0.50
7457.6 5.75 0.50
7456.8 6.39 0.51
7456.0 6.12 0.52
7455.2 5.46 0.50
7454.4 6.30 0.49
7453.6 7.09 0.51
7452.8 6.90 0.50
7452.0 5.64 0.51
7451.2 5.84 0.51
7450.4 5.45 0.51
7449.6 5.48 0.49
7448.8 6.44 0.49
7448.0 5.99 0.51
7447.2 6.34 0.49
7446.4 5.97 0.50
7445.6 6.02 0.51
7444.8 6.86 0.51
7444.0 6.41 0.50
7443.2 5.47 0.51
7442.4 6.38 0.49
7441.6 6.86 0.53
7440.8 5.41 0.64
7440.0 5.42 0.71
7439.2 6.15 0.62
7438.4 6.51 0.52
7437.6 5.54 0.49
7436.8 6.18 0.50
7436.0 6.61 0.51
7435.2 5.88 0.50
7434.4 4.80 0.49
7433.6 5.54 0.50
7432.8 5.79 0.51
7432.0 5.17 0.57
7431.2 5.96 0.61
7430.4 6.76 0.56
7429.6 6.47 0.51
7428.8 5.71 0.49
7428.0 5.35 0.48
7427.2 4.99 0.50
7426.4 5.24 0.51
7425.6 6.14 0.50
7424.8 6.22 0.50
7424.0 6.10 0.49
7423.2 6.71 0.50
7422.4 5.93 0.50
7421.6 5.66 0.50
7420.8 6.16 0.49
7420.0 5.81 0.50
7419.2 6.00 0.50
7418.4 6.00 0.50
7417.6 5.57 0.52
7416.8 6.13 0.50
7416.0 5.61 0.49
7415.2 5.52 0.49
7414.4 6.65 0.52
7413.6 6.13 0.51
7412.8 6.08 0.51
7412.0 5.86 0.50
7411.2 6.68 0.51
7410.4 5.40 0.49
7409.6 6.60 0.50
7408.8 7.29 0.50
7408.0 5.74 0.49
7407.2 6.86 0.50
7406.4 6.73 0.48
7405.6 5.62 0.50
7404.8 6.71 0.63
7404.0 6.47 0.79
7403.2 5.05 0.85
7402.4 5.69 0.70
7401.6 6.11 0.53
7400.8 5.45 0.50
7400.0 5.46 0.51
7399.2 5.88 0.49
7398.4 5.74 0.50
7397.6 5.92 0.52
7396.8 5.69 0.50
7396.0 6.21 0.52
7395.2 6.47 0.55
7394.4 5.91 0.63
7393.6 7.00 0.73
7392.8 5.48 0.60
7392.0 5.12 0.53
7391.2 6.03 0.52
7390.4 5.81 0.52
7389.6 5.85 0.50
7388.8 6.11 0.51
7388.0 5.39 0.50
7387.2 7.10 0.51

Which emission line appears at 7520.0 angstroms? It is [S II]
